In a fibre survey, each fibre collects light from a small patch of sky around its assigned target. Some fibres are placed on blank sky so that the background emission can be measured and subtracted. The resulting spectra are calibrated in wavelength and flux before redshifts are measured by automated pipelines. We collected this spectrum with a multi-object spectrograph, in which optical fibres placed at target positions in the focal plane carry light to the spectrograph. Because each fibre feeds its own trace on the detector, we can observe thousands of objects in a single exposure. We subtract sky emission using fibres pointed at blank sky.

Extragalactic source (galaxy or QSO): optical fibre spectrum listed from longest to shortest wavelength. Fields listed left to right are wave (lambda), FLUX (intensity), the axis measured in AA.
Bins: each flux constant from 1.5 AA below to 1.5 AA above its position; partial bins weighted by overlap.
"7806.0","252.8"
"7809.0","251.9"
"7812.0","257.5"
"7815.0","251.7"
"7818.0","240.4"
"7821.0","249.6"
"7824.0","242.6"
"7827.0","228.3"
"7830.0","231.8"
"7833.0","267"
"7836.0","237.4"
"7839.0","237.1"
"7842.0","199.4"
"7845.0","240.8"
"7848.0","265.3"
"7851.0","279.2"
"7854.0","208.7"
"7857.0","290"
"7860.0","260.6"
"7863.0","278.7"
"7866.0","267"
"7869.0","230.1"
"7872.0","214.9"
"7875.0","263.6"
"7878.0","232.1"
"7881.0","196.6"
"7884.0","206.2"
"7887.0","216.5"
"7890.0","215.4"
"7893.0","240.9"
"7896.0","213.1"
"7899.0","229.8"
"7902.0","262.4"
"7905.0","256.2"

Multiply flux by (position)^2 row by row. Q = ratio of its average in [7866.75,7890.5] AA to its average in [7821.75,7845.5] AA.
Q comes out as 0.96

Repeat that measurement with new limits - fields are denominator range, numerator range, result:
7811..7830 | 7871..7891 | 0.92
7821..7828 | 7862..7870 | 1.10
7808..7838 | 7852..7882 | 1.01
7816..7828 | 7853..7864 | 1.09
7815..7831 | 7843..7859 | 1.07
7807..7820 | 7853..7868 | 1.06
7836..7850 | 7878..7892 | 0.90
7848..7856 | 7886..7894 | 0.90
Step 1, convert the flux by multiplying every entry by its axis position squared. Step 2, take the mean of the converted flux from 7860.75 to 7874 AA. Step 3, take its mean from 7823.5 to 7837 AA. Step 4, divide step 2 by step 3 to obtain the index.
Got 1.0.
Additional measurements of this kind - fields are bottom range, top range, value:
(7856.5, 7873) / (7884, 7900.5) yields 0.87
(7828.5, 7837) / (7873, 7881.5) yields 0.96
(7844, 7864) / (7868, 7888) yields 0.86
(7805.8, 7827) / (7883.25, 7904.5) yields 0.94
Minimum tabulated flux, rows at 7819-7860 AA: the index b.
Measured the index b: 199.4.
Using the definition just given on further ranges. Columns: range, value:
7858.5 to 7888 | 196.6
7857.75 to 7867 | 260.6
